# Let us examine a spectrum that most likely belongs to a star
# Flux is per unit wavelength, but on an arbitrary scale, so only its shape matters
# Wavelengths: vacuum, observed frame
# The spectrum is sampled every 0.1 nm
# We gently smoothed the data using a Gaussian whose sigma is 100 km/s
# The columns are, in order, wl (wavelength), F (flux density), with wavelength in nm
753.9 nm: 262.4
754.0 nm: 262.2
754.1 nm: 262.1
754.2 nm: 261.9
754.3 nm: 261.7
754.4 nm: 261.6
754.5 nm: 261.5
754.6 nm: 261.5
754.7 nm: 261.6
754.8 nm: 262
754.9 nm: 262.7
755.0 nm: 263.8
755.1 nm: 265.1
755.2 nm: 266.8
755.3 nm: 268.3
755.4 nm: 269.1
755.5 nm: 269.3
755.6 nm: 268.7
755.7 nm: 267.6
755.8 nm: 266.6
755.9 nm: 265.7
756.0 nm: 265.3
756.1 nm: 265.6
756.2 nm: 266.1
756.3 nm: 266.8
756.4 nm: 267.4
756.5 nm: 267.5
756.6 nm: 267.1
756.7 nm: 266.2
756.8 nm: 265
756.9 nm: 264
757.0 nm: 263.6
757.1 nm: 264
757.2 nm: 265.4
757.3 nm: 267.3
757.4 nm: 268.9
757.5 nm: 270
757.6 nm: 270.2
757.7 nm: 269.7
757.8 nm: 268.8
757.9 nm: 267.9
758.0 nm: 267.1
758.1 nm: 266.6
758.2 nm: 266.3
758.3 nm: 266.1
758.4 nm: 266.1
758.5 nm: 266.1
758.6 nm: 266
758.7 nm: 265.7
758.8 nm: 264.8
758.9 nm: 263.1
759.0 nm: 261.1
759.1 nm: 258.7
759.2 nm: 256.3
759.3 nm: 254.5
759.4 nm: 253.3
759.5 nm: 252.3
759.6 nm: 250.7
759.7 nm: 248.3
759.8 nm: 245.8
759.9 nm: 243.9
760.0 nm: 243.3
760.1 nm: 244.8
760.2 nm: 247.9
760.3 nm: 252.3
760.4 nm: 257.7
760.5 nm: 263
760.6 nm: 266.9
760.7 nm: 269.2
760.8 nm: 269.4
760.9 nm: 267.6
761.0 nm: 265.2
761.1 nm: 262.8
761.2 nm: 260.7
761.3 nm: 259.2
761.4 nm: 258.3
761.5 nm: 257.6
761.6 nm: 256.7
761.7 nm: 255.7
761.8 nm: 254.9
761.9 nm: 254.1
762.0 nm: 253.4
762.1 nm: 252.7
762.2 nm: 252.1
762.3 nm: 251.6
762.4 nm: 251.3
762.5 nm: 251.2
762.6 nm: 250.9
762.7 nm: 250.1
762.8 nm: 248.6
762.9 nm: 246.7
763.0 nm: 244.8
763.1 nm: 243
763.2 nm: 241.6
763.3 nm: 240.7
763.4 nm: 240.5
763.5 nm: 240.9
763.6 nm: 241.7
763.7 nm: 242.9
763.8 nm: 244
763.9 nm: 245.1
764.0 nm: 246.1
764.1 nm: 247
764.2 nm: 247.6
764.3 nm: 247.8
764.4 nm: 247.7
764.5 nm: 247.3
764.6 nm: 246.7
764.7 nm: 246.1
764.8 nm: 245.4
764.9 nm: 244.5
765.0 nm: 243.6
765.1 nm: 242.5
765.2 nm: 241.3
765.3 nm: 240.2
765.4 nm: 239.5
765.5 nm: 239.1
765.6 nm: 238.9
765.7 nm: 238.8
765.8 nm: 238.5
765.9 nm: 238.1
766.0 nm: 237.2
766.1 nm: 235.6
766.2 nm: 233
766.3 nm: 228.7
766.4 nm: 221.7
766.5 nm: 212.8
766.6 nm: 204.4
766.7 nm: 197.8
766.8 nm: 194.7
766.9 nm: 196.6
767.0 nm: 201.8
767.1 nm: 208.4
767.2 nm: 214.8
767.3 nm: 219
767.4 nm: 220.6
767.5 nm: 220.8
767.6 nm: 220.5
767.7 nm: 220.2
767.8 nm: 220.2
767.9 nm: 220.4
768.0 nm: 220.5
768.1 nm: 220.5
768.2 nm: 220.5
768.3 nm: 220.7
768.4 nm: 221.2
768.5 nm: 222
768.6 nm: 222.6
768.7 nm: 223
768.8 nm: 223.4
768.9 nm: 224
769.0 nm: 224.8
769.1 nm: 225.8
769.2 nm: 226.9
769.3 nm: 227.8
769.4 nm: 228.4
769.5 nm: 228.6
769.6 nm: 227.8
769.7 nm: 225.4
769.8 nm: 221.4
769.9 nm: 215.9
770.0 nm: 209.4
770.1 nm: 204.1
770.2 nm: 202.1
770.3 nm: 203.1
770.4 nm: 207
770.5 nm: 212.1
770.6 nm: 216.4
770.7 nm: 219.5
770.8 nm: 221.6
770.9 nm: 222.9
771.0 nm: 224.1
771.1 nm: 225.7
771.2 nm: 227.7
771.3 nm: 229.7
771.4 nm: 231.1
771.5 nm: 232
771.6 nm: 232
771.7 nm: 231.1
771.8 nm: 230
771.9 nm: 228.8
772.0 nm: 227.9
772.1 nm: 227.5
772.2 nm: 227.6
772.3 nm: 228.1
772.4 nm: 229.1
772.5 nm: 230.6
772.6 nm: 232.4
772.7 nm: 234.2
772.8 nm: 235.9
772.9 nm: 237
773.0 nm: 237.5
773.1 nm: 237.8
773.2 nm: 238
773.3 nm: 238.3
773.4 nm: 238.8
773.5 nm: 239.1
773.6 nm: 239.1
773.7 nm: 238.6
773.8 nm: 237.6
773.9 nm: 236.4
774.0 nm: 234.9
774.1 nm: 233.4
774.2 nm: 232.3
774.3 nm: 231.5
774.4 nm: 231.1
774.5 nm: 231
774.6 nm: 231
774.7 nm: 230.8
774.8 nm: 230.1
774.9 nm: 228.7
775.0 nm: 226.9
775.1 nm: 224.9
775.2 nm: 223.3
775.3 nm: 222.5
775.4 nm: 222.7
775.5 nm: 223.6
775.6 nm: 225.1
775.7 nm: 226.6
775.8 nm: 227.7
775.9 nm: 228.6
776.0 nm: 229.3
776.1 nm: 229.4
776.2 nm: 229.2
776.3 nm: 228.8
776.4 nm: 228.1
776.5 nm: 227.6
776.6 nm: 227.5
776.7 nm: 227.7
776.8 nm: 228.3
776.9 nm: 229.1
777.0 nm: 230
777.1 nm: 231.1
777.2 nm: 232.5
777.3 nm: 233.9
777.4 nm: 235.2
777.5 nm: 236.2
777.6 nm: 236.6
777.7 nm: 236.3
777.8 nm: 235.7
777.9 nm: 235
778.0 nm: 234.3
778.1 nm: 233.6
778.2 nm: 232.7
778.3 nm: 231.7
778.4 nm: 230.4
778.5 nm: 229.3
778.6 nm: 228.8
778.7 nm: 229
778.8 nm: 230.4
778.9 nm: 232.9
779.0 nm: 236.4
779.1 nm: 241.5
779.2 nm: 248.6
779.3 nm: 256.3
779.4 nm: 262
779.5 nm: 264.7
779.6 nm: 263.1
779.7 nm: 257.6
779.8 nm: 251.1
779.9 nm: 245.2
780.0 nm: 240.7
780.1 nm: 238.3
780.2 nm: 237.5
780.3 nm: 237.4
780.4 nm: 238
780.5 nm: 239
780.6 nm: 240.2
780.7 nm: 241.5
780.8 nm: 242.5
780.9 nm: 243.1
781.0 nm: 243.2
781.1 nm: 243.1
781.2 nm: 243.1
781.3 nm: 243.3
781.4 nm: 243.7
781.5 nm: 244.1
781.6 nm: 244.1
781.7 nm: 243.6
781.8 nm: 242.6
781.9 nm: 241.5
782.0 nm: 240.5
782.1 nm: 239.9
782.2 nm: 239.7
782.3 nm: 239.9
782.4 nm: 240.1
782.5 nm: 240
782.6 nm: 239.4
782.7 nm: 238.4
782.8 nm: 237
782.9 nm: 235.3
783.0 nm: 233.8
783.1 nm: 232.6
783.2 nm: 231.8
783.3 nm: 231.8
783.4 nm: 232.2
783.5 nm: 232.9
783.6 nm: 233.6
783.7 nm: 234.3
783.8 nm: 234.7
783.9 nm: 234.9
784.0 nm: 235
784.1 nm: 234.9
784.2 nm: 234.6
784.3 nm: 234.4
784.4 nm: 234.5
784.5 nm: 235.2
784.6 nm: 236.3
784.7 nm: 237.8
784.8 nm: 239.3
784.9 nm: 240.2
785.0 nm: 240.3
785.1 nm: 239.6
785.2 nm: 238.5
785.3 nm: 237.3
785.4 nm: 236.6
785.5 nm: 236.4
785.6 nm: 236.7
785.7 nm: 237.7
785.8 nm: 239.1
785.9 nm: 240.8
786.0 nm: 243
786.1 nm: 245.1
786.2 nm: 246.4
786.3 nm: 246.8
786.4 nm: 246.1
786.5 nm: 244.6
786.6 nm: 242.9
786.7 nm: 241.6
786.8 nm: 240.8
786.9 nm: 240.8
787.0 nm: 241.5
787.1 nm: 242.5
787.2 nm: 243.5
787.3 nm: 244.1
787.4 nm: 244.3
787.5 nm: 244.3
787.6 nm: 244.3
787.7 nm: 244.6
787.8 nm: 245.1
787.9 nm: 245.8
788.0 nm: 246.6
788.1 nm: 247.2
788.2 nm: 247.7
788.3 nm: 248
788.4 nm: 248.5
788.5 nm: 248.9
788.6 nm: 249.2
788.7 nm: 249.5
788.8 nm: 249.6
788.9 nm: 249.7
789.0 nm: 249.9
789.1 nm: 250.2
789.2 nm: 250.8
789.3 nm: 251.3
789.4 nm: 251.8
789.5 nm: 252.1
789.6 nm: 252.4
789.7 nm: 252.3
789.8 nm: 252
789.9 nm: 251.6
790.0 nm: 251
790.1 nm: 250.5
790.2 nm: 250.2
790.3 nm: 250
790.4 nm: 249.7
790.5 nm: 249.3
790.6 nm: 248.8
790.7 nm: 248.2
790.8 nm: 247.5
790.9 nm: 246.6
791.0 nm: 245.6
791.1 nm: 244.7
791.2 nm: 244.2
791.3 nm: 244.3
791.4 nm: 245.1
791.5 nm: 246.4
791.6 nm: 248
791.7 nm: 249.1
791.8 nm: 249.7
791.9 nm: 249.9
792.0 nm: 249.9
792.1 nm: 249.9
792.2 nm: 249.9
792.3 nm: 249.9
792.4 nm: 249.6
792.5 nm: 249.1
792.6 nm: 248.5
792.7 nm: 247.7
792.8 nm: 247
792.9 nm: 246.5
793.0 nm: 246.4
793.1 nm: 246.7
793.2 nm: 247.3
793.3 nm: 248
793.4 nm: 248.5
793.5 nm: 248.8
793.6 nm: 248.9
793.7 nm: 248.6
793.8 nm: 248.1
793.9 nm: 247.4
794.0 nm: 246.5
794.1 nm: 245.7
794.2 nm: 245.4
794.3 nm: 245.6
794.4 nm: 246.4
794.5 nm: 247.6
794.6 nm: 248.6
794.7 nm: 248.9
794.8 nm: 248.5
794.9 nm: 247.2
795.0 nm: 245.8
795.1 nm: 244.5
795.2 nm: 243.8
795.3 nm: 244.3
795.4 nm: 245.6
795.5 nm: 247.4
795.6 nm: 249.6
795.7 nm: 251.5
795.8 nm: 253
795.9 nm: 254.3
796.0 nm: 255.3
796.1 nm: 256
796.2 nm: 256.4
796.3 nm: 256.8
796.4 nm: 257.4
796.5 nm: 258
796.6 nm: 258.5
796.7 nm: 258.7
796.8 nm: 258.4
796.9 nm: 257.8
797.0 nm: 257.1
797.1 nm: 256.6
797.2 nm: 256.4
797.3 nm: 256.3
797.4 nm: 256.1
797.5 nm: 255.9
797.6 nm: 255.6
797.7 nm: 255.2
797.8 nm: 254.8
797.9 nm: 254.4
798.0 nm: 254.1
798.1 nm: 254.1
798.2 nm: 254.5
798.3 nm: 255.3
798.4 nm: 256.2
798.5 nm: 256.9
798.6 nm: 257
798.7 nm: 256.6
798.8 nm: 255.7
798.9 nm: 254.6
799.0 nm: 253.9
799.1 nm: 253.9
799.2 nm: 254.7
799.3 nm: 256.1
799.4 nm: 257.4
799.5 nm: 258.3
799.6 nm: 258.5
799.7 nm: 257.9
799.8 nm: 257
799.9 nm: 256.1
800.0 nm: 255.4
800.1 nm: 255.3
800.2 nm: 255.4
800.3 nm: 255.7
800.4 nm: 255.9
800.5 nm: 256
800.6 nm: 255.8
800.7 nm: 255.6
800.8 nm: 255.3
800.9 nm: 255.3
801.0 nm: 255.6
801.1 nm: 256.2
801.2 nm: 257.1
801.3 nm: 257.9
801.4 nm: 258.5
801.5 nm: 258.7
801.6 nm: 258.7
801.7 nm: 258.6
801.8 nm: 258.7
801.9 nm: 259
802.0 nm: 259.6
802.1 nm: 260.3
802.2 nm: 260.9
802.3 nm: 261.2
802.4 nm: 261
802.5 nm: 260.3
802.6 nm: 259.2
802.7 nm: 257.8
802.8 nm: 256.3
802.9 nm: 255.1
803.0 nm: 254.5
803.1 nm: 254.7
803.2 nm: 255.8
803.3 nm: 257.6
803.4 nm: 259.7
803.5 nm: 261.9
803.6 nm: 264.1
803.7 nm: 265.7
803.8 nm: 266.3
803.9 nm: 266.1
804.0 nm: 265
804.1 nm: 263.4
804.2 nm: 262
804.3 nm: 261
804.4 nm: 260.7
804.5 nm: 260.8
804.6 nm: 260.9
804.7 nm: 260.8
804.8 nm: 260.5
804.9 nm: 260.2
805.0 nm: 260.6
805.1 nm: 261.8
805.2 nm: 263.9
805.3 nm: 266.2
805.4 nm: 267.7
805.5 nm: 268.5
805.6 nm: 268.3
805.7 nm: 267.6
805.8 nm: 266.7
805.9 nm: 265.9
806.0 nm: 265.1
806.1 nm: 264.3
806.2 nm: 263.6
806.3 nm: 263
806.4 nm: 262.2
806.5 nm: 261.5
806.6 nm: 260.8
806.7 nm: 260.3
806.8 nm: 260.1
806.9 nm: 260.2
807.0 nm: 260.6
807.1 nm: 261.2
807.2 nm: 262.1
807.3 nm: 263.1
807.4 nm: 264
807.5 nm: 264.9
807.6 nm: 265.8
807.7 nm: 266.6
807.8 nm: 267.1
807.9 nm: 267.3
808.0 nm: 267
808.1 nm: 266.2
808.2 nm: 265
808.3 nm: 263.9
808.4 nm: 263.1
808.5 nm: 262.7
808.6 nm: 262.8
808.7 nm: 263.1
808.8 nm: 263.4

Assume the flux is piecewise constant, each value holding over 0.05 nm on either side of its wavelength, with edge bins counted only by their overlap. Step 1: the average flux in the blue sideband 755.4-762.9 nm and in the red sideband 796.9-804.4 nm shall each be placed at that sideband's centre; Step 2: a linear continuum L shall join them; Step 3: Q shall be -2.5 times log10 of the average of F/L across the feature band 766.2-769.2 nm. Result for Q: 0.19 mag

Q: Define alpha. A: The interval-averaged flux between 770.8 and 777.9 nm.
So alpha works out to 231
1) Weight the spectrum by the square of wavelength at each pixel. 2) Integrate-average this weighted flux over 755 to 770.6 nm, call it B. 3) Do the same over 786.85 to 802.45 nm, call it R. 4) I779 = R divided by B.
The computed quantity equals 1.12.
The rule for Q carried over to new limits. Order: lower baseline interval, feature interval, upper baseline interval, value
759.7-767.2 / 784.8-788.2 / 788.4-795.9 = 0.023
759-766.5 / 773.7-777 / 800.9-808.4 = 0.105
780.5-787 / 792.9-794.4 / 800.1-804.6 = 0.011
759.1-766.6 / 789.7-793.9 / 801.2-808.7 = 0.039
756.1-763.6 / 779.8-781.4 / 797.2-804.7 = 0.072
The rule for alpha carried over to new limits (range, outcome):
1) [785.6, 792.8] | 247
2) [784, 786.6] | 239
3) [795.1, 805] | 257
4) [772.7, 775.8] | 232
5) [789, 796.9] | 249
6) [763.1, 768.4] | 231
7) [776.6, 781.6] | 239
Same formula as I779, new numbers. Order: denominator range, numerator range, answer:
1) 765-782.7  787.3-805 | 1.16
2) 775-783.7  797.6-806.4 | 1.16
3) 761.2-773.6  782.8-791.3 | 1.10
